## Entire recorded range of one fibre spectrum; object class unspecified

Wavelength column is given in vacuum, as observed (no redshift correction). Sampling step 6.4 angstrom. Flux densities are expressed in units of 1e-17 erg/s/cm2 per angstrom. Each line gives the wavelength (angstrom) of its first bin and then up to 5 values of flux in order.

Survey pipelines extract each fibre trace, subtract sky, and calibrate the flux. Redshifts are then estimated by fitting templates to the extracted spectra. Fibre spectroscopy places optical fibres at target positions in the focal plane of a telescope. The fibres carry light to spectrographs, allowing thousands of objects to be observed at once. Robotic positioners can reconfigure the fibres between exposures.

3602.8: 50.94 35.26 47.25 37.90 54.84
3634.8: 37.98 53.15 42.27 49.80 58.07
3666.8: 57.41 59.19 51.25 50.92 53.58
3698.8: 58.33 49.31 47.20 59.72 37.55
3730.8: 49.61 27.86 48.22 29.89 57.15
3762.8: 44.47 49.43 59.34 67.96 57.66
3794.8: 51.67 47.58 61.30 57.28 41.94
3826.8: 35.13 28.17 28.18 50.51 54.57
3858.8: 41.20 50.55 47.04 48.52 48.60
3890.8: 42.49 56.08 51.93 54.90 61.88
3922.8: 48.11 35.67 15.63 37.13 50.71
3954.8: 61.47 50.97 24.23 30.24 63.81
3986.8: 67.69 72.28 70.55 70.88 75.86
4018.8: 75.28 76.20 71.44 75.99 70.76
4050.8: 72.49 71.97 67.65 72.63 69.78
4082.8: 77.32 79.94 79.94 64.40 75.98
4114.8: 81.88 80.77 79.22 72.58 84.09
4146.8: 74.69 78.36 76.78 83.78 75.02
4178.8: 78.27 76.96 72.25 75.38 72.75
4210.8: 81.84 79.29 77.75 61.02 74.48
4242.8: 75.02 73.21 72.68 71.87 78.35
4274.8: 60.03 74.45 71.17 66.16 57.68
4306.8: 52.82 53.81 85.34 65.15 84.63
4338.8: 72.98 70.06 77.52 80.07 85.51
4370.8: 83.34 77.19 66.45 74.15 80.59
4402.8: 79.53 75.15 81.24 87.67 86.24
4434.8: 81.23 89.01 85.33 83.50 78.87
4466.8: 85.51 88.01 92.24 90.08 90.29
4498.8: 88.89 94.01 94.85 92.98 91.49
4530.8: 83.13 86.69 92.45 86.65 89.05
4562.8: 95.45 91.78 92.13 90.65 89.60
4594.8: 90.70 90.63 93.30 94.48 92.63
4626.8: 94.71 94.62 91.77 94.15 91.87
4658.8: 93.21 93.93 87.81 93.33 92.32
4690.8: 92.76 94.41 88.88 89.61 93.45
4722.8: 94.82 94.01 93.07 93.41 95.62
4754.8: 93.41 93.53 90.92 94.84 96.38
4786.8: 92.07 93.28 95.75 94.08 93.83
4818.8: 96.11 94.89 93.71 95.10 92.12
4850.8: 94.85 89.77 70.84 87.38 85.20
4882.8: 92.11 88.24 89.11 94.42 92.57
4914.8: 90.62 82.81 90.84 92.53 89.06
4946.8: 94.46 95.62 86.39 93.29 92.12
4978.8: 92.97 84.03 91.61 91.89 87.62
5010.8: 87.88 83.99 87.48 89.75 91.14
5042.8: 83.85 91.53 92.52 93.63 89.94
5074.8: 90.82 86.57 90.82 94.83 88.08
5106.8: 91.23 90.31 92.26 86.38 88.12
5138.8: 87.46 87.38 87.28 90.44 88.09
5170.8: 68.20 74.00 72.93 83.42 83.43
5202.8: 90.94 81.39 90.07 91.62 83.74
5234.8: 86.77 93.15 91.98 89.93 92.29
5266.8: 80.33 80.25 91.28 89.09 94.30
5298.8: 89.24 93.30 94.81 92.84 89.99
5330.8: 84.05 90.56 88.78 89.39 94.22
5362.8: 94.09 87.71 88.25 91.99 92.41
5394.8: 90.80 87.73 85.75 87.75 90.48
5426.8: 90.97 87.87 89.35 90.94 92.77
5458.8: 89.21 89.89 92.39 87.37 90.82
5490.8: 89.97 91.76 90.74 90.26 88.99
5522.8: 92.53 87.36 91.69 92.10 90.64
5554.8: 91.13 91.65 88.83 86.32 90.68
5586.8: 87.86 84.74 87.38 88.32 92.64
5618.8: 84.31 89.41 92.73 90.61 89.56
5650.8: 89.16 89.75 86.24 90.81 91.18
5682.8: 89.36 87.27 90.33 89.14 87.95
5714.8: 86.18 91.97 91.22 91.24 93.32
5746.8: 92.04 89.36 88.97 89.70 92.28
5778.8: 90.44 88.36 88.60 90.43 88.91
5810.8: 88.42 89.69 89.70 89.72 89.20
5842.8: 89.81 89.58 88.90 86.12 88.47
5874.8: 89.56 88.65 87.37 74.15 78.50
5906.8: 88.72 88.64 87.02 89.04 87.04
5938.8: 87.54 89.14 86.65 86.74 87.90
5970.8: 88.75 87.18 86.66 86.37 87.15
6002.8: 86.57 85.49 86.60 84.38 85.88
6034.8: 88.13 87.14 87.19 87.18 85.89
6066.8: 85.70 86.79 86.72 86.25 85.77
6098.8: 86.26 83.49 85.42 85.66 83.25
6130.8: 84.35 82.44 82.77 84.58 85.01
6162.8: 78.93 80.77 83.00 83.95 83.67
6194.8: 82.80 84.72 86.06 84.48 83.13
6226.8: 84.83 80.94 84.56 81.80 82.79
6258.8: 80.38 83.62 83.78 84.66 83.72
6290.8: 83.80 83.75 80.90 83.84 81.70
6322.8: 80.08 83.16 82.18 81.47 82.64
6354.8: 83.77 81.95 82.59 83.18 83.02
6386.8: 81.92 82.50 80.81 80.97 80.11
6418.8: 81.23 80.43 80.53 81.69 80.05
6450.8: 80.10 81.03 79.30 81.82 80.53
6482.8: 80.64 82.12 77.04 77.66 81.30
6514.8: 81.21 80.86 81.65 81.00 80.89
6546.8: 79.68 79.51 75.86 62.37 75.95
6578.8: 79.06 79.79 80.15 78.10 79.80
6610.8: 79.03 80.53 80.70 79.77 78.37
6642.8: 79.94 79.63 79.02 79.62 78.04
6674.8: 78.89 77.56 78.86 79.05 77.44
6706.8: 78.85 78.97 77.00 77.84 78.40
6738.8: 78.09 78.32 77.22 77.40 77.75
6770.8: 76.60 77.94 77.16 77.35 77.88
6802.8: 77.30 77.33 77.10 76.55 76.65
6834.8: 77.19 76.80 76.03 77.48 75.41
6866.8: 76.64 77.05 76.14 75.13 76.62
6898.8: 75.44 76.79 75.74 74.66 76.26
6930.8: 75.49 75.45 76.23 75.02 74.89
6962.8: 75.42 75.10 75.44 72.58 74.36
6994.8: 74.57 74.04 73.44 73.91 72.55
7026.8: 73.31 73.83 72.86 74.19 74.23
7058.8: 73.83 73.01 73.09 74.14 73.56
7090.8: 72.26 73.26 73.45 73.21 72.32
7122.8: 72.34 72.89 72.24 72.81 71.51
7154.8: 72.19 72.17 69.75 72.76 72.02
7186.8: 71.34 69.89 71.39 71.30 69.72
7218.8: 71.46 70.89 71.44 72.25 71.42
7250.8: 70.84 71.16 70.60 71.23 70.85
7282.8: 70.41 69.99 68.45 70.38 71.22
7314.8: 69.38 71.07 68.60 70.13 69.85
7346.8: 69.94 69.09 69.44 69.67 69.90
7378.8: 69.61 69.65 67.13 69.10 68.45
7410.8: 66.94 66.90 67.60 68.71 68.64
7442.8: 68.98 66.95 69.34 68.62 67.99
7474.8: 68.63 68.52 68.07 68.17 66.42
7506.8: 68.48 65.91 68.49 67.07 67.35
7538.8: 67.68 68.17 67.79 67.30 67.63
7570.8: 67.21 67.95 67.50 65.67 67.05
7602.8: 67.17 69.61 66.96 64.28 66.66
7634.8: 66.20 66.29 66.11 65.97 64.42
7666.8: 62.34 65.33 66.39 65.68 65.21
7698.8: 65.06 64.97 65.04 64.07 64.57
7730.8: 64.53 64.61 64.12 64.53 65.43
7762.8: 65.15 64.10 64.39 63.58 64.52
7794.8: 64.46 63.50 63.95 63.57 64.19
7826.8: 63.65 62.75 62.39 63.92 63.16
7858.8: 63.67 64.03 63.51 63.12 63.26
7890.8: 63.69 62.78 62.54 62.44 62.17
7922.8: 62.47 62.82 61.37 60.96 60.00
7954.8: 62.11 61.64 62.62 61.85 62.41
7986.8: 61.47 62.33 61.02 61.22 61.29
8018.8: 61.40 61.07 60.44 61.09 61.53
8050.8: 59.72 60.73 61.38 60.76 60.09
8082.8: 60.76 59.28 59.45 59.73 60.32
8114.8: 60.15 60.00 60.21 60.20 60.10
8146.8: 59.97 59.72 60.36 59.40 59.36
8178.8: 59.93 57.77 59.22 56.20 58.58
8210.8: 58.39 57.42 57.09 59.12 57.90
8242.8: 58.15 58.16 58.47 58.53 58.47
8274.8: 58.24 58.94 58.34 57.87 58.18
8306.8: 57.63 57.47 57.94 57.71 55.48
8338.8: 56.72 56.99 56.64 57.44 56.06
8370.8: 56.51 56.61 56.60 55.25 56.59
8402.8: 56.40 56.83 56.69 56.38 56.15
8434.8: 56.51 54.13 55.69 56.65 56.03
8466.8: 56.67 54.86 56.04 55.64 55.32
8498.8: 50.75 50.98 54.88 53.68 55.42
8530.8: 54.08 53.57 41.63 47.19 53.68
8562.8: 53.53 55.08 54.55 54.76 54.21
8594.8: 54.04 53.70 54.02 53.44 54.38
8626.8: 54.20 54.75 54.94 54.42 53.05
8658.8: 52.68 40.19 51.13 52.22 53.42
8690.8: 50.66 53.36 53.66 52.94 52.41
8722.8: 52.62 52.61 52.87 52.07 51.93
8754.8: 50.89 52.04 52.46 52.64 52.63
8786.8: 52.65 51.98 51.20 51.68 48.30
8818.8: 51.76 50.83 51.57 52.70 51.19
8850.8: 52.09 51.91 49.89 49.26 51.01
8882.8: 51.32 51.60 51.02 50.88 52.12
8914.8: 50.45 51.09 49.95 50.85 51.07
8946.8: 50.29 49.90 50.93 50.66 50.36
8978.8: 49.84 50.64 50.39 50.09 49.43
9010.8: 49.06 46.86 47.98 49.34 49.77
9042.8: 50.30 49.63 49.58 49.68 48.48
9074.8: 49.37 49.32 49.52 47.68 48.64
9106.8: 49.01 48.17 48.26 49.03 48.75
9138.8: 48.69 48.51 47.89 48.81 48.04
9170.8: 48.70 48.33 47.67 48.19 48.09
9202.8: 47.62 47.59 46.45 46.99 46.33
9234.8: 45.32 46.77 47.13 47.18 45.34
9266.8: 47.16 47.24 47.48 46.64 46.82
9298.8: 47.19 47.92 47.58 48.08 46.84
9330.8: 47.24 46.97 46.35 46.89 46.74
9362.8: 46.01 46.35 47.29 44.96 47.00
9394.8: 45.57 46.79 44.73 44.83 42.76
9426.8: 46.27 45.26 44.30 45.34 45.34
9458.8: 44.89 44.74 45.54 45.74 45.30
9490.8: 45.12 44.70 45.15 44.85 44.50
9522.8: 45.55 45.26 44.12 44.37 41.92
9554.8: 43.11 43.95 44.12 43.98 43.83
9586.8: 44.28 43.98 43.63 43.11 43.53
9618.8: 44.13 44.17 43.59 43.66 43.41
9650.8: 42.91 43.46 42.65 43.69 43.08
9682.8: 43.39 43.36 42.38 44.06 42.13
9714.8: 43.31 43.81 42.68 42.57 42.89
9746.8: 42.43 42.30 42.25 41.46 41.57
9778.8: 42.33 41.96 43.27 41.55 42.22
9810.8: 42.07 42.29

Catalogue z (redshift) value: 0.00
